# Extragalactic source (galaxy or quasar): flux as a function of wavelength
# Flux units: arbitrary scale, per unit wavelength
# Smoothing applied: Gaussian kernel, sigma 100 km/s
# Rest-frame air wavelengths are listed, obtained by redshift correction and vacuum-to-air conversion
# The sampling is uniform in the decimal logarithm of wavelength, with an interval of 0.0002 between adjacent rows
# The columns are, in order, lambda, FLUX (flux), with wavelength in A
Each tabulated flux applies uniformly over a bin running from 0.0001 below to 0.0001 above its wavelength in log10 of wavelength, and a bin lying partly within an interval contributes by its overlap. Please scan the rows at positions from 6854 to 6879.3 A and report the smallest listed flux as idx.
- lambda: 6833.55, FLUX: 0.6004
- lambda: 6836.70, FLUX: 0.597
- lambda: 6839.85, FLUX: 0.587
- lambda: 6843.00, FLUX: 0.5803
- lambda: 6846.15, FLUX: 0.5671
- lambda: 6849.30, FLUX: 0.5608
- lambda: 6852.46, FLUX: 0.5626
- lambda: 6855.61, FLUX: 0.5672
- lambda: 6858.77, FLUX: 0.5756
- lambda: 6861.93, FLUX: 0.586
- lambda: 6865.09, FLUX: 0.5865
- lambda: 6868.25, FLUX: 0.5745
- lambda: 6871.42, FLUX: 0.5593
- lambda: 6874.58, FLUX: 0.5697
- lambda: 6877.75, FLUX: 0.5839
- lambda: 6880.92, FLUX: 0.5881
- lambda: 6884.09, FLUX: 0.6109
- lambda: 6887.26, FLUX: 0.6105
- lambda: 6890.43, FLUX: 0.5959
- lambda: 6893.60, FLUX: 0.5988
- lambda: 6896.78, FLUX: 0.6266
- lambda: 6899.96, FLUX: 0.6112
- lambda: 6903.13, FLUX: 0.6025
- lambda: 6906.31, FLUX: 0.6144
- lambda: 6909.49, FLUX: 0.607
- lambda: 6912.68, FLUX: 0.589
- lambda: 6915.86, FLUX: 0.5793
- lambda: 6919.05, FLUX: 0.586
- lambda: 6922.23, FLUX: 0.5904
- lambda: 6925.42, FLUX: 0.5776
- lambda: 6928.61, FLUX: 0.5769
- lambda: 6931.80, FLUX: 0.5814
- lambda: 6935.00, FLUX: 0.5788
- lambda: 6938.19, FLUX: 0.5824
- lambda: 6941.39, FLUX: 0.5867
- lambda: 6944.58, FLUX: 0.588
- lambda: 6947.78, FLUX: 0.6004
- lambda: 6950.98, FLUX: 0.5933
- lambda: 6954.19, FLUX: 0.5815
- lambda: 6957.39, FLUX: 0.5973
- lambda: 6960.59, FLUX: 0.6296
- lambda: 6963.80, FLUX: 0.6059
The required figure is 0.5593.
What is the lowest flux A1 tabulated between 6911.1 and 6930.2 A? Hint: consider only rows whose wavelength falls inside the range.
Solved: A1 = 0.5769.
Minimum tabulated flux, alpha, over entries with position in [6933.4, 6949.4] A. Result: 0.5788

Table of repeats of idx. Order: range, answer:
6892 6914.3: 0.589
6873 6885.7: 0.5697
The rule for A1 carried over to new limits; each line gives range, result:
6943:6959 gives 0.5815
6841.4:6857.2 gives 0.5608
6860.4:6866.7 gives 0.586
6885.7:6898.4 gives 0.5959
